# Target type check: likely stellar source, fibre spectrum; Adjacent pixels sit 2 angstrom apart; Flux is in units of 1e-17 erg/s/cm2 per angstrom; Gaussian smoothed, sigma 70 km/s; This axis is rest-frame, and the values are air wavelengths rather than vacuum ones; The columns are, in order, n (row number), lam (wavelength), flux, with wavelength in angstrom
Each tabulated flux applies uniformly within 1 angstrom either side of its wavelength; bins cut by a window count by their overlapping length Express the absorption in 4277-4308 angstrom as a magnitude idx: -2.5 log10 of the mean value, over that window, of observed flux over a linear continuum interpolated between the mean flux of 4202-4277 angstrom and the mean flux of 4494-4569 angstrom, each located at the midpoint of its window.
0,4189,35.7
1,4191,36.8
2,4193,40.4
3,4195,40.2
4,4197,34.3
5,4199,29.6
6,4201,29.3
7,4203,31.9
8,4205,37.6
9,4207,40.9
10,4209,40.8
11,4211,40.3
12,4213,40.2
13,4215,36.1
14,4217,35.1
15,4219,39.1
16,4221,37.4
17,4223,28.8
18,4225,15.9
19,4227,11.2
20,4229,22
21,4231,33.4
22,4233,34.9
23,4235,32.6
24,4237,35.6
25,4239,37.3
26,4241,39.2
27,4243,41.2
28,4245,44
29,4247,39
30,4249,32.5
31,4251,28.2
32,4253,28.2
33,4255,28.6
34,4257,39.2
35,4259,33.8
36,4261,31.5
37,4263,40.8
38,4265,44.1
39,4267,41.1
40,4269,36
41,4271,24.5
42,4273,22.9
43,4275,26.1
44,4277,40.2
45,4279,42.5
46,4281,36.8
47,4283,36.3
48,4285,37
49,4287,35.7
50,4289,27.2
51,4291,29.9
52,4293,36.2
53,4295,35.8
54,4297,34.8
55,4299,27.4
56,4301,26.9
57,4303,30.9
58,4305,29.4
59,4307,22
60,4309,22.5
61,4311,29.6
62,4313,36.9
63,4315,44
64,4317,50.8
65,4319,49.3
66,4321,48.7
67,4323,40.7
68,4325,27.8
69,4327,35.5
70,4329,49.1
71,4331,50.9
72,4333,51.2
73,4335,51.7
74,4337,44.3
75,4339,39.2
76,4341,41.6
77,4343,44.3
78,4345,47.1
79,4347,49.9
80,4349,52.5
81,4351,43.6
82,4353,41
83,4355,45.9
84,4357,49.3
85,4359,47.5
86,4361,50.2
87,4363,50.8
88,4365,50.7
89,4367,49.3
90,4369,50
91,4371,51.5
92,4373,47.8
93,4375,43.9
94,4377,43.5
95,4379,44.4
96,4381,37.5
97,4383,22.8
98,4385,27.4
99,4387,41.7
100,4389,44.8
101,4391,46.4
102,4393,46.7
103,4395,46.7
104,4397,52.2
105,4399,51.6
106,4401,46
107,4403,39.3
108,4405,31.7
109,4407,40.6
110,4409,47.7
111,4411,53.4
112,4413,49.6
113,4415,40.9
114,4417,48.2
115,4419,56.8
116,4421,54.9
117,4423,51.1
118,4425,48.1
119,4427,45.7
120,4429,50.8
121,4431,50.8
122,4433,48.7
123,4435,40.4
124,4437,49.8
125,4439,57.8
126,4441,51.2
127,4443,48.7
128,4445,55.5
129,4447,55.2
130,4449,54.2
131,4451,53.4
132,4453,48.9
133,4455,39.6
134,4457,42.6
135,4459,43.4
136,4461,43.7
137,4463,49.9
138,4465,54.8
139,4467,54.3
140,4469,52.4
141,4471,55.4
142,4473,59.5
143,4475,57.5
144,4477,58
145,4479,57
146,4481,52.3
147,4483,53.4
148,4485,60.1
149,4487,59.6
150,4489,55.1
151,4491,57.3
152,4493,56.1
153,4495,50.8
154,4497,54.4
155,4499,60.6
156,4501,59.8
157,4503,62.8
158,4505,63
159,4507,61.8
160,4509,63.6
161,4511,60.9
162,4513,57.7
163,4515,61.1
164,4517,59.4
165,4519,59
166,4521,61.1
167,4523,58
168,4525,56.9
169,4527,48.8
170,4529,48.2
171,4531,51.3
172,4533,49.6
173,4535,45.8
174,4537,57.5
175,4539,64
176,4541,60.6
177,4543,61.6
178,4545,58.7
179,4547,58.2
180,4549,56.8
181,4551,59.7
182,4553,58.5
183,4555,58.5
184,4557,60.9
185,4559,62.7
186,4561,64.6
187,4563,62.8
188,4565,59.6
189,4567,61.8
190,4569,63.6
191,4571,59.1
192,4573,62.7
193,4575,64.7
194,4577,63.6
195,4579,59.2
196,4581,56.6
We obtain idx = 0.17 mag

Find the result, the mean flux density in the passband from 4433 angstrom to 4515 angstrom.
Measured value 54.3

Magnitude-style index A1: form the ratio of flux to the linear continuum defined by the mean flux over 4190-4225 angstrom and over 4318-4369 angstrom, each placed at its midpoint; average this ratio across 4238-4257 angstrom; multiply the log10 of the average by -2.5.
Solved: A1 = 0.10 mag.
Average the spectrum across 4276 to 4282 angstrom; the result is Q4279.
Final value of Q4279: 39.8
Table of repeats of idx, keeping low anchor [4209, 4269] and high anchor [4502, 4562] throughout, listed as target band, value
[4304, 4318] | 0.20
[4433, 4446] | 0.01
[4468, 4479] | -0.06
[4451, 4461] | 0.17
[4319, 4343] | -0.05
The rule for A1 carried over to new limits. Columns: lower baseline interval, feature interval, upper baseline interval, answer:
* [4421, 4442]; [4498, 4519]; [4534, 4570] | -0.090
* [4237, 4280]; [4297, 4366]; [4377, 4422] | -0.046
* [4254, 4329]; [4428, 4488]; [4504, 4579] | -0.020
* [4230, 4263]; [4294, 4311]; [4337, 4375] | 0.391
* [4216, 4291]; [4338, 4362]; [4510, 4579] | -0.102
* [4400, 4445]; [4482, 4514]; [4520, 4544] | -0.108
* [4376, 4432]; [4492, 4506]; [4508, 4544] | -0.075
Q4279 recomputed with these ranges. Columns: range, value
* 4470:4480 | 57.5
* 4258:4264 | 35.4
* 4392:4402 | 48.6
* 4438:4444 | 52.6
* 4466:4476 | 55.8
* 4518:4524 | 59.4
